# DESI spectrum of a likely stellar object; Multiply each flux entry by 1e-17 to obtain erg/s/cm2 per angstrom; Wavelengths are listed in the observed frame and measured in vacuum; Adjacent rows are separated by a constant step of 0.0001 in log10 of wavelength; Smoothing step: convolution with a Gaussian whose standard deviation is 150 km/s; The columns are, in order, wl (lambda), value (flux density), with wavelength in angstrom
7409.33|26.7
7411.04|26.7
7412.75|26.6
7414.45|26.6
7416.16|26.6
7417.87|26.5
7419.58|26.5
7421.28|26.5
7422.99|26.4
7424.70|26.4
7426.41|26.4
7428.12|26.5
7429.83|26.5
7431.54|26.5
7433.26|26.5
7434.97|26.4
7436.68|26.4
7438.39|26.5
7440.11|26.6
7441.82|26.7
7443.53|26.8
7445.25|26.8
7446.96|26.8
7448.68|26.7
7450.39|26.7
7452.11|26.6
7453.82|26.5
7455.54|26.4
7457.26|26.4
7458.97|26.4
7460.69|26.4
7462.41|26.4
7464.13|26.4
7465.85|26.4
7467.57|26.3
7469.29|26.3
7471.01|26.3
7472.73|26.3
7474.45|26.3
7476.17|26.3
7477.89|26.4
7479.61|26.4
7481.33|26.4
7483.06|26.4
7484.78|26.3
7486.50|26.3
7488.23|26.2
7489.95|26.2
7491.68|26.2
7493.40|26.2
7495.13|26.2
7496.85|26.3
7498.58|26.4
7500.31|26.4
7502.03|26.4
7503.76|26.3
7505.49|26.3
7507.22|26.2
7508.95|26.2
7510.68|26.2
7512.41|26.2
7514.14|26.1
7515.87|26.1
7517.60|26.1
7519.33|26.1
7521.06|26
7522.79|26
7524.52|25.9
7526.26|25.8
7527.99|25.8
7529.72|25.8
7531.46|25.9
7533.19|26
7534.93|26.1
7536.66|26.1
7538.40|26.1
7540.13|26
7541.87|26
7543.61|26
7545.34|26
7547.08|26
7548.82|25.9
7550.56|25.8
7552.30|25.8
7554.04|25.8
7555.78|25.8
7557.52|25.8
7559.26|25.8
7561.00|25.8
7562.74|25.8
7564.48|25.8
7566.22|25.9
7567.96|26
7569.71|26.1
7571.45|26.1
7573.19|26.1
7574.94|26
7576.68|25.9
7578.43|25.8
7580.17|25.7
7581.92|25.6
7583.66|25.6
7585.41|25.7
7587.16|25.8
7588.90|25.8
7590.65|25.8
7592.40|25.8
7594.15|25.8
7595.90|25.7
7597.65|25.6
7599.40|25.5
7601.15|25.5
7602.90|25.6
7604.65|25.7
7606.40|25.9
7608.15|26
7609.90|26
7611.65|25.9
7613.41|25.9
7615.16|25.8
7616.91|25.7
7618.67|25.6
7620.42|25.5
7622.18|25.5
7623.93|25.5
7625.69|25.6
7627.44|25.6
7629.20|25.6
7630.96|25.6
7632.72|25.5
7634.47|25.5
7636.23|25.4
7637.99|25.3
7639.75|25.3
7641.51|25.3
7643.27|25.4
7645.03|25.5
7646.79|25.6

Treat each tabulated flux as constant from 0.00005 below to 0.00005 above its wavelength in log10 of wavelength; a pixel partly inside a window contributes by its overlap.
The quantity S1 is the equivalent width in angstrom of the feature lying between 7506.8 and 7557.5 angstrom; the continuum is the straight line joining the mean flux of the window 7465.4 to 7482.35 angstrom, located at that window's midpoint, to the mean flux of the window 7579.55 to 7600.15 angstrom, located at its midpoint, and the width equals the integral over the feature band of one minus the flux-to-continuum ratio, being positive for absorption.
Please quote 0.1 angstrom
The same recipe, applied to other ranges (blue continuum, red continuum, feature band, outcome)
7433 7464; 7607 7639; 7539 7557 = 0.1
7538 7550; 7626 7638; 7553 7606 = 0.0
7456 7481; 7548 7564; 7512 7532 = 0.0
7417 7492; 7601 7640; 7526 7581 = 0.1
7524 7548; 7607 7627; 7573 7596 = 0.0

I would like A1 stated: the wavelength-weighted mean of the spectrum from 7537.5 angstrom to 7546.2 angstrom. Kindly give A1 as 26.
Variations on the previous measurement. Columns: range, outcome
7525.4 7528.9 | 25.8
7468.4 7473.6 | 26.3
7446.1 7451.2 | 26.8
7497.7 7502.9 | 26.4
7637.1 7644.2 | 25.3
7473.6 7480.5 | 26.4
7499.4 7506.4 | 26.3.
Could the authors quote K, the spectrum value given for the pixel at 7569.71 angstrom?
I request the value 26.1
